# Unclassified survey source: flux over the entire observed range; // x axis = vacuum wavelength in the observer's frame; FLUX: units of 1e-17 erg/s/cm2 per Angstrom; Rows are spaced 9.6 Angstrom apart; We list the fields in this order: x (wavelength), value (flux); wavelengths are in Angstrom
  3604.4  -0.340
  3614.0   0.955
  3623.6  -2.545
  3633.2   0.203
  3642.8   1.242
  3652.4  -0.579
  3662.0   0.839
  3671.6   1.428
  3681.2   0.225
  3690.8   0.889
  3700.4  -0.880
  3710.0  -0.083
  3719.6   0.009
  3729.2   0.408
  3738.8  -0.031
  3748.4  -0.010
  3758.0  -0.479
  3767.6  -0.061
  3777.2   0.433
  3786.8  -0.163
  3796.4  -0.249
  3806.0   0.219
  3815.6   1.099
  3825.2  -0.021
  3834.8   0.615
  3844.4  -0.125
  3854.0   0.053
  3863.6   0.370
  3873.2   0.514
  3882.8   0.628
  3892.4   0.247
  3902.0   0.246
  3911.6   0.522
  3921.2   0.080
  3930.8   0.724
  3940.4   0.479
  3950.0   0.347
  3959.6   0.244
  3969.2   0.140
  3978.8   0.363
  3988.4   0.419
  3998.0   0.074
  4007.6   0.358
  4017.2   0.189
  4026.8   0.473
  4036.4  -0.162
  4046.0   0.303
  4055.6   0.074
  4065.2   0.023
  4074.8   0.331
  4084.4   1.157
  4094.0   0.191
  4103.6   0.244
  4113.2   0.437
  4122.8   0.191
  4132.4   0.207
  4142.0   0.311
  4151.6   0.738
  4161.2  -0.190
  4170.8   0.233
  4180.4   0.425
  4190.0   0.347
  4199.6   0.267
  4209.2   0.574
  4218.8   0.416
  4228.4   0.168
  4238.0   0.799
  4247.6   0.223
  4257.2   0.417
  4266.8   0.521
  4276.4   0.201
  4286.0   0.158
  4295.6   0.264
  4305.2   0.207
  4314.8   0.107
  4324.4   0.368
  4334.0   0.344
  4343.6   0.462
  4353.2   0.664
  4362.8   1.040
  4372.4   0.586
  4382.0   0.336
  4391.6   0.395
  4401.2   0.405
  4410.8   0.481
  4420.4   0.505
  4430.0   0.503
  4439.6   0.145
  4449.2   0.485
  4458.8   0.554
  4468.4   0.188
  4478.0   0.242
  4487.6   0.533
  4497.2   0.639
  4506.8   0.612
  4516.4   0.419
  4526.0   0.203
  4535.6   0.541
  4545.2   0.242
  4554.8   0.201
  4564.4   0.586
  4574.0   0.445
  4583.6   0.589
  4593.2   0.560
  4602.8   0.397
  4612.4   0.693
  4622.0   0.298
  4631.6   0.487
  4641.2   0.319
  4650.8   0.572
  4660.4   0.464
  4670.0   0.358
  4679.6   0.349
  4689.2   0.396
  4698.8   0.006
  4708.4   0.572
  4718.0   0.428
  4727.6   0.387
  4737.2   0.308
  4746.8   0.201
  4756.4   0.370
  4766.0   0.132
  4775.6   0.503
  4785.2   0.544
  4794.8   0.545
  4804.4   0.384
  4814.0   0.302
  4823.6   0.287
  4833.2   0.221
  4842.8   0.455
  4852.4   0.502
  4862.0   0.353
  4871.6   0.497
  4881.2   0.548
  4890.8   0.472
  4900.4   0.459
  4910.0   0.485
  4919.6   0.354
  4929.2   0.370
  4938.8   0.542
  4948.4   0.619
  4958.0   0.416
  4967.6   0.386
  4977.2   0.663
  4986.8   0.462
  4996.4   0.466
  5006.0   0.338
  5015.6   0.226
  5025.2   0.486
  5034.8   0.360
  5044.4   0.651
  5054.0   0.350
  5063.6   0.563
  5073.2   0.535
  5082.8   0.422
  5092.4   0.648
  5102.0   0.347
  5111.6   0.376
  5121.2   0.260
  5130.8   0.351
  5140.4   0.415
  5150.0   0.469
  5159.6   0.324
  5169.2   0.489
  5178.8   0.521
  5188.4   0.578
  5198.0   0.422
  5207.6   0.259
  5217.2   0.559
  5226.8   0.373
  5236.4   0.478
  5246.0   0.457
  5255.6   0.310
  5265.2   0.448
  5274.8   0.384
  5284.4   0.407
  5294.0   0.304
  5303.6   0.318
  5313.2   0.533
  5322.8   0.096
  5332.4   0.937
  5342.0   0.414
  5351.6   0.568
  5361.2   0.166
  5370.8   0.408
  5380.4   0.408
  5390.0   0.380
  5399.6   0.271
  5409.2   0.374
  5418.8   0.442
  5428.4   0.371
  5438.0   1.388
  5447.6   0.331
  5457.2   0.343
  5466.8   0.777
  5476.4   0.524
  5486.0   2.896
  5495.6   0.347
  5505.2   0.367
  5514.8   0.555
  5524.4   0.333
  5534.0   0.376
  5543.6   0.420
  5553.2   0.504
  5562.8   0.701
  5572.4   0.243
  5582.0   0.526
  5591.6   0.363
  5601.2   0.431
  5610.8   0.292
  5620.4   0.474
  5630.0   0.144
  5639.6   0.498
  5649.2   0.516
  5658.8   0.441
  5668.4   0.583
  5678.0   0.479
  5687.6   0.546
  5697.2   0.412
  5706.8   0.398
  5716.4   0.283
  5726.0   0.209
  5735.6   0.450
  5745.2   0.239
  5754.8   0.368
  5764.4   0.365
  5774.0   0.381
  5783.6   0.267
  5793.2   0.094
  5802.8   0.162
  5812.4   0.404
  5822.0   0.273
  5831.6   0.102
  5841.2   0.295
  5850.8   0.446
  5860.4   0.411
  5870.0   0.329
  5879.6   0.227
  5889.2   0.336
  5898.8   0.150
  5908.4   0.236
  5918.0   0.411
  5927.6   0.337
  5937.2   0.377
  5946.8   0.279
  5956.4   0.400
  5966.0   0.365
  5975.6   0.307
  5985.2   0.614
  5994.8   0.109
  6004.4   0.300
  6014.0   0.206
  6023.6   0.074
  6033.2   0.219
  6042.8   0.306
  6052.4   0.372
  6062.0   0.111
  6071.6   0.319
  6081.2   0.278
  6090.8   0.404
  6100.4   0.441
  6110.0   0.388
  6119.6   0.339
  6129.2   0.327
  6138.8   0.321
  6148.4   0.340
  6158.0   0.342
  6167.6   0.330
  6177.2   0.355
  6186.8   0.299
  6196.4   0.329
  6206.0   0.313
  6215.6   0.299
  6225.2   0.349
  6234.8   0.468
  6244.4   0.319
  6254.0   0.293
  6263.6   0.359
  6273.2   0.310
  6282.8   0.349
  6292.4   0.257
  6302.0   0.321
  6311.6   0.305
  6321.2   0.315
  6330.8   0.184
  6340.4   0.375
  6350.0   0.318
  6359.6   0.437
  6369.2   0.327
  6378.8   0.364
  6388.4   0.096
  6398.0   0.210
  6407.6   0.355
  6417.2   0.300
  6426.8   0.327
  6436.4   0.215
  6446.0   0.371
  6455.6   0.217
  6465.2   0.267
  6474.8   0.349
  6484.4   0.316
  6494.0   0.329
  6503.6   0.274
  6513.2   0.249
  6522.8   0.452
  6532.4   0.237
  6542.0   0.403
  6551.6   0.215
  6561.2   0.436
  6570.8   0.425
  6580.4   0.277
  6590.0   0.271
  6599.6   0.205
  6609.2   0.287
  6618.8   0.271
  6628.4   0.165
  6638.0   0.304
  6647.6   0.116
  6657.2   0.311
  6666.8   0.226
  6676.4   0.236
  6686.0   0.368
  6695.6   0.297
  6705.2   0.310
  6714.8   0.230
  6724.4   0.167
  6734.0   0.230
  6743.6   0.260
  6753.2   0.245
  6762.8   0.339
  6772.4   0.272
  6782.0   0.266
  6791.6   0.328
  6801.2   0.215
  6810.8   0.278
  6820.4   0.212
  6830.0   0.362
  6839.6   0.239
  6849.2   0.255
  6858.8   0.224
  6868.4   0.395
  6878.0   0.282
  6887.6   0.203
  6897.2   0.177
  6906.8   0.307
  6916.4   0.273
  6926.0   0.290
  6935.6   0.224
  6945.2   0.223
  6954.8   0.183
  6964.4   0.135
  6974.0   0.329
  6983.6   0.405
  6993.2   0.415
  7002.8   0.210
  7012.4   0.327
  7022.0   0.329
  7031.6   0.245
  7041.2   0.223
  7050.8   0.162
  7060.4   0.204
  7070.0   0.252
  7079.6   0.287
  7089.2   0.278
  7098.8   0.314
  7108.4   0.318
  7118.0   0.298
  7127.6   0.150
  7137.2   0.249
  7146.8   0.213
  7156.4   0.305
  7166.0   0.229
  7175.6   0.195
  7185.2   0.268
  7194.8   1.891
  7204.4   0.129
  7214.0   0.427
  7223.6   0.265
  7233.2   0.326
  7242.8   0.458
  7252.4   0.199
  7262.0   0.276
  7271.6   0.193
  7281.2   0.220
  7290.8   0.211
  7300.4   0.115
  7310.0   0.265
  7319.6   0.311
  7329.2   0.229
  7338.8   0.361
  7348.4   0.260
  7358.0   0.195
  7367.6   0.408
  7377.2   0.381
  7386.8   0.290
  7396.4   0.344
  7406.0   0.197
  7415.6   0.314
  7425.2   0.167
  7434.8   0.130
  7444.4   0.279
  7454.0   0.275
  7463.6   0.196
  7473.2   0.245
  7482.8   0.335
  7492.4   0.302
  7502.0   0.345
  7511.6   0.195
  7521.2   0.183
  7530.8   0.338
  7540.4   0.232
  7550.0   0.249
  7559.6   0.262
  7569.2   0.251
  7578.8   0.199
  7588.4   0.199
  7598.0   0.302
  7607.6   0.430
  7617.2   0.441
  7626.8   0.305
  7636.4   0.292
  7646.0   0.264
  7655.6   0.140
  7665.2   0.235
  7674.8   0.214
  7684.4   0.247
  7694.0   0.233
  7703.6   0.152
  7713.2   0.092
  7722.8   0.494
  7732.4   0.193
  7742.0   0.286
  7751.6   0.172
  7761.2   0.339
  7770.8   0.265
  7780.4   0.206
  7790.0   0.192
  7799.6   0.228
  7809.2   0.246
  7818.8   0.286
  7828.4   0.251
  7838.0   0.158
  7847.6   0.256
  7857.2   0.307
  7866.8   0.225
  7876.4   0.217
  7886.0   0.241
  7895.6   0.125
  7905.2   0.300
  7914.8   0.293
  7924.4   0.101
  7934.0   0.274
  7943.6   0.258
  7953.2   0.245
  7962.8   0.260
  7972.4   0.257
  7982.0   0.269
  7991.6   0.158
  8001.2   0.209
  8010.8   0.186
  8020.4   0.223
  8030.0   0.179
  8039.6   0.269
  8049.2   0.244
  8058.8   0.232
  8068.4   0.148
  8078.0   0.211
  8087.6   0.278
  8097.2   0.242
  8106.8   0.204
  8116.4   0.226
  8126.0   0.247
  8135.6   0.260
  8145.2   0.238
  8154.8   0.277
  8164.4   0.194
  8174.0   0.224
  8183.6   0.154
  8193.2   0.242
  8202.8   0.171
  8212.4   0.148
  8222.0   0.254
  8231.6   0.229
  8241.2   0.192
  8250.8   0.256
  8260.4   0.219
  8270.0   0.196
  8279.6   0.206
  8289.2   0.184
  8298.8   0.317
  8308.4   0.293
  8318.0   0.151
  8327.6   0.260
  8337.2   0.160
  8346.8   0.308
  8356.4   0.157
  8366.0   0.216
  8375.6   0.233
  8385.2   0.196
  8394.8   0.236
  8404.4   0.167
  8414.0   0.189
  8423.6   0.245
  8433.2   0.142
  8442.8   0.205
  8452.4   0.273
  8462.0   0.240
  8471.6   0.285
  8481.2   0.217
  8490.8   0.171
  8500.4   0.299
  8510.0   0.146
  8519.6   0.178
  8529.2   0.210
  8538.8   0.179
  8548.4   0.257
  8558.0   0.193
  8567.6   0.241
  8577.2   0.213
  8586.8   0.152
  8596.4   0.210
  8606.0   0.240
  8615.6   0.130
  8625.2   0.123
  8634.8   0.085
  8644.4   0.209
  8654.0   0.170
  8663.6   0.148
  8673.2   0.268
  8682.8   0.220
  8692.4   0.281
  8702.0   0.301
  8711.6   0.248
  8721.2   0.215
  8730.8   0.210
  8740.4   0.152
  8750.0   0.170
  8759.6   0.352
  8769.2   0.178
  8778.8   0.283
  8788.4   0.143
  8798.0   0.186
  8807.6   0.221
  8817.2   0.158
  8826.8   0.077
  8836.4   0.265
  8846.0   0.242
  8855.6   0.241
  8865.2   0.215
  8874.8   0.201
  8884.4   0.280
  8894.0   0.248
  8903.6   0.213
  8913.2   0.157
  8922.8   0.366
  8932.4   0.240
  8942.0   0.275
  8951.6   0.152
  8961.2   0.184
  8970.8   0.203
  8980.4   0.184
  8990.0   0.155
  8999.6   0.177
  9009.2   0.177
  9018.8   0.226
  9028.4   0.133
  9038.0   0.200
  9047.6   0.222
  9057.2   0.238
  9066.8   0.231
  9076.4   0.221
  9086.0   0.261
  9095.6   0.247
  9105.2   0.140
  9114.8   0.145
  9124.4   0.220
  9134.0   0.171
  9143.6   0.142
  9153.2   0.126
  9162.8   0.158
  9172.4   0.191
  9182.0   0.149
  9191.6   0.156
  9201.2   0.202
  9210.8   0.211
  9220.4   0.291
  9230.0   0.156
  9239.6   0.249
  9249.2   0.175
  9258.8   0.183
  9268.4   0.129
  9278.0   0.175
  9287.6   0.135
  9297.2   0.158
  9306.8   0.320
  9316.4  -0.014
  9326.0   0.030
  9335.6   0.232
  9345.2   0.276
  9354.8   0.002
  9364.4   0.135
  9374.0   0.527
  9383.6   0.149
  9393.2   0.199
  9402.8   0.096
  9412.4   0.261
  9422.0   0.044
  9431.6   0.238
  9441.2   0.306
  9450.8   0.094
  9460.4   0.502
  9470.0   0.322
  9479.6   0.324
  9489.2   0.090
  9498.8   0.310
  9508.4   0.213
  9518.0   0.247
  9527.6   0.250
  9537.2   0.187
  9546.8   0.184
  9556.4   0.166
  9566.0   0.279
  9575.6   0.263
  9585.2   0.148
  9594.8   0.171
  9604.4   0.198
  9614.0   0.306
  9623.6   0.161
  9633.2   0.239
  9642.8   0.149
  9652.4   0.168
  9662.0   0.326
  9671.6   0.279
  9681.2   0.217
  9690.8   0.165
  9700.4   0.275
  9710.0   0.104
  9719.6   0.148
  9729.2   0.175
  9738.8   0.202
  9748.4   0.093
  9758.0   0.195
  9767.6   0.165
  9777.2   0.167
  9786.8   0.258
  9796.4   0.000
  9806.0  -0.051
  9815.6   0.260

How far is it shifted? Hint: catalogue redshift 0.096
